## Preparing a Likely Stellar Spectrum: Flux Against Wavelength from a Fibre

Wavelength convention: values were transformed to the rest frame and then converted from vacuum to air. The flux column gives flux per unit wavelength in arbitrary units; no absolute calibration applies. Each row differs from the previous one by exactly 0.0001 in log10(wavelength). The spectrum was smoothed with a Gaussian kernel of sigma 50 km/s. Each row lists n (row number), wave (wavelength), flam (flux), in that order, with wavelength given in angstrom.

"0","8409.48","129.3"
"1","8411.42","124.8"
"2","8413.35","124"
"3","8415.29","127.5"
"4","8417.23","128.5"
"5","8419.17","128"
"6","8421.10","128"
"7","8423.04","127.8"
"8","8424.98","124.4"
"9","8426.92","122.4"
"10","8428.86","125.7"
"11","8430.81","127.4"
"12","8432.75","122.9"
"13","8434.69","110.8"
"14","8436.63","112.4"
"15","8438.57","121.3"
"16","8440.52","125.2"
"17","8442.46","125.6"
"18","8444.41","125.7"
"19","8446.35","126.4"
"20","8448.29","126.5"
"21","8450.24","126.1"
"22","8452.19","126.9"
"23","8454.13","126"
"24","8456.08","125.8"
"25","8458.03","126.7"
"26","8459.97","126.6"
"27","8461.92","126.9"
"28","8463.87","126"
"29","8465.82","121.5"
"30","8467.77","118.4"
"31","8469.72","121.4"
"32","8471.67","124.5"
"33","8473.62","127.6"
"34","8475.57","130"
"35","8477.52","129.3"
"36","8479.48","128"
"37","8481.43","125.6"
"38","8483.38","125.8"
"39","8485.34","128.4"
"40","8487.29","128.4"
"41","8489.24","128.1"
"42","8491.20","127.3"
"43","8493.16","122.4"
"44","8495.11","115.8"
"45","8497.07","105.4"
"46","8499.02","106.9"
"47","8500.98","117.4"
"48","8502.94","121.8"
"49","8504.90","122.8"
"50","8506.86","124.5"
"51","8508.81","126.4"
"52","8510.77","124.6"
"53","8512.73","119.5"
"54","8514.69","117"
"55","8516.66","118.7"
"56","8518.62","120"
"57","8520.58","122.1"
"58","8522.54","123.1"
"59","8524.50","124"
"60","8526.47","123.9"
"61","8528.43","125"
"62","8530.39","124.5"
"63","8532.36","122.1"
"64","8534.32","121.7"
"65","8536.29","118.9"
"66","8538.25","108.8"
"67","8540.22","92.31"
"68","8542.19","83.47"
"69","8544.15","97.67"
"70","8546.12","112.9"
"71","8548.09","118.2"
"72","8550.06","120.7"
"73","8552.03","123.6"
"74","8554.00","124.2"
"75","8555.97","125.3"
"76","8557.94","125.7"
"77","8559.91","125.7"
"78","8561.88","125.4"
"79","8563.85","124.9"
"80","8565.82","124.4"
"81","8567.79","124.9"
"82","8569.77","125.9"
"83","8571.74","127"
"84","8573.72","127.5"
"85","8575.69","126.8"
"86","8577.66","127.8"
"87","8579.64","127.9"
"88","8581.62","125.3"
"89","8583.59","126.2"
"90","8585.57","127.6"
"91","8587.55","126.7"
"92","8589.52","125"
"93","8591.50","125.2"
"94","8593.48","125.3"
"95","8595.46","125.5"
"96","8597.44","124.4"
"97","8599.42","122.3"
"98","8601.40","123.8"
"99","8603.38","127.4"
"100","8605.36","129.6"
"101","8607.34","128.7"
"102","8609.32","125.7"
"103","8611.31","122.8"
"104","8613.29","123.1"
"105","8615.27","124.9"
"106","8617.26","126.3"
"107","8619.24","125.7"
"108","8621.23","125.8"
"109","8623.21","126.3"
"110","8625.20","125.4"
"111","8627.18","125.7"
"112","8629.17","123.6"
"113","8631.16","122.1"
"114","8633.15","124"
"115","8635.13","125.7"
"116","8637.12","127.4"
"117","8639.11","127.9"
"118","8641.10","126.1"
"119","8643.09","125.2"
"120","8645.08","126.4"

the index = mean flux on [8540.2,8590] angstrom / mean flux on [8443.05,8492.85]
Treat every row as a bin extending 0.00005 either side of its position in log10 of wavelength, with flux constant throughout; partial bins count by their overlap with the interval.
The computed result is 0.96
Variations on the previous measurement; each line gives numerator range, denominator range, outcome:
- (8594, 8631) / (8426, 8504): 1.02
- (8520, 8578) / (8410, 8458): 0.96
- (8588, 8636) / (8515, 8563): 1.06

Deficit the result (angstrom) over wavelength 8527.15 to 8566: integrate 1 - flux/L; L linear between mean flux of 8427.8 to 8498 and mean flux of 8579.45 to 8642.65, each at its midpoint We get 2.4 angstrom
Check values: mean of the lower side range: 124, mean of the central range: 117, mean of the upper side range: 126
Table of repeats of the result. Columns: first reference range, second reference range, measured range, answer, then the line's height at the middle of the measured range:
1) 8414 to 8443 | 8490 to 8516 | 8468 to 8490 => -1.1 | 121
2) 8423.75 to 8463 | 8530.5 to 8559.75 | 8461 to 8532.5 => -2.2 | 119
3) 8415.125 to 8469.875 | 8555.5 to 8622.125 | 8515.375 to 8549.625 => 2.7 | 125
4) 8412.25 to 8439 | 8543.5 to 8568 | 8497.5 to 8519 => 0.5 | 122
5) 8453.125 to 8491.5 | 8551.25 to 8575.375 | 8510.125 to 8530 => 0.6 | 126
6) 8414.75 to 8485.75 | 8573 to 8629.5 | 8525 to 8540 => 0.7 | 125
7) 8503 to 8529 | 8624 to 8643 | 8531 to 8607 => 1.3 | 124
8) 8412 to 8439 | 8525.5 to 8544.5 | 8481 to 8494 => -1.0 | 117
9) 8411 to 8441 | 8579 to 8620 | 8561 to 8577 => -0.1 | 125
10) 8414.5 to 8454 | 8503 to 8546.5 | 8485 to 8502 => 0.0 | 120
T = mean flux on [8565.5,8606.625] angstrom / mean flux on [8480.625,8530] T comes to 1.0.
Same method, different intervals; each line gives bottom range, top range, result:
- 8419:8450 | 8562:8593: 1.02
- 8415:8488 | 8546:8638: 1.00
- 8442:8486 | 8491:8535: 0.96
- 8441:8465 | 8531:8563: 0.92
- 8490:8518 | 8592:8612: 1.05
